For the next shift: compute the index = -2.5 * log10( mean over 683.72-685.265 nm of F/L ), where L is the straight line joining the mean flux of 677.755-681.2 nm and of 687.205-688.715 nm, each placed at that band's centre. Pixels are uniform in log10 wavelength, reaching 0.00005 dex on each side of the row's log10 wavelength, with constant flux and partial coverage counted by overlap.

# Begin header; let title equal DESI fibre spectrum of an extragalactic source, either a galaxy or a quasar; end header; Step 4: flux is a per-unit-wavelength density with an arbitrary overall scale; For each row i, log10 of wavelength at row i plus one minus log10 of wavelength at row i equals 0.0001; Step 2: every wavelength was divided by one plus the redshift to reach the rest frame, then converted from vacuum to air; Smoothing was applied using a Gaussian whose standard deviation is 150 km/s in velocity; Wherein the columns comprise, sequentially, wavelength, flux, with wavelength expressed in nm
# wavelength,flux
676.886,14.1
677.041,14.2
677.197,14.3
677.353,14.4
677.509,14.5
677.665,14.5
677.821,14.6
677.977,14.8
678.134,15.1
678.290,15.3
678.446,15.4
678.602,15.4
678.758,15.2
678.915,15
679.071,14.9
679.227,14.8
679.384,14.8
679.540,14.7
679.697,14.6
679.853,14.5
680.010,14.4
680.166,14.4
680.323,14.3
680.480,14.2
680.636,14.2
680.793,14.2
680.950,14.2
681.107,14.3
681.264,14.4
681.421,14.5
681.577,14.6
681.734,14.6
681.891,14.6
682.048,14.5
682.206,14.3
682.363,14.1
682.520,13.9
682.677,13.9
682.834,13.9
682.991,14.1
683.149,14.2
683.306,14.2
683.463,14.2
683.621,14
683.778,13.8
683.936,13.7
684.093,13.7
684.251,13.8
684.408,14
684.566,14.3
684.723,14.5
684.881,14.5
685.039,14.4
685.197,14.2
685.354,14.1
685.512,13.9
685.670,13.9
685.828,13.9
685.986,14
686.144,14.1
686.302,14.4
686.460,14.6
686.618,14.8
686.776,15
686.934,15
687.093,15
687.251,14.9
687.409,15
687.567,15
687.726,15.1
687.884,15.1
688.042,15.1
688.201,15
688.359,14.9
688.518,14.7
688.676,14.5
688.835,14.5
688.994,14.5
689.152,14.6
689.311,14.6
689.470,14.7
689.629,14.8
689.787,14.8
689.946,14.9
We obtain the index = 0.06 mag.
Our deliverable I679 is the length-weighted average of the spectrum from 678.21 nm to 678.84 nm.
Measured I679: 15.3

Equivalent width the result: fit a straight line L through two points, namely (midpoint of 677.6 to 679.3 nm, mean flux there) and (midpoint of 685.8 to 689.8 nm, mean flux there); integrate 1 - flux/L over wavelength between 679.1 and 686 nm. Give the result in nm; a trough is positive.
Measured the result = 0.30 nm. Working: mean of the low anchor 15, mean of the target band 14.2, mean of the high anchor 14.7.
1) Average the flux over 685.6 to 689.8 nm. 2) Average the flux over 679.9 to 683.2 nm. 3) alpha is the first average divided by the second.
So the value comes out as 1.03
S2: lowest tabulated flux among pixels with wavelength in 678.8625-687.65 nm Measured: 13.7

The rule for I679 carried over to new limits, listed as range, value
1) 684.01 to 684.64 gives 14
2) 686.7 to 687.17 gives 15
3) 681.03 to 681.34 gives 14.3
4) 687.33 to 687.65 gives 15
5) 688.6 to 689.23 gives 14.5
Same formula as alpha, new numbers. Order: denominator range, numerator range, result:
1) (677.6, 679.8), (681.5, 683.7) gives 0.95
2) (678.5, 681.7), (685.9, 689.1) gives 1.01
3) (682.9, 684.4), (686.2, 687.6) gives 1.06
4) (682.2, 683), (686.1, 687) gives 1.05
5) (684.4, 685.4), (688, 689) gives 1.03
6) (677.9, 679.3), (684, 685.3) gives 0.94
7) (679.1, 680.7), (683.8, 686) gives 0.97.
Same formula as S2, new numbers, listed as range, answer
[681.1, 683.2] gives 13.9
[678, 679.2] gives 14.9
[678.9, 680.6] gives 14.2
